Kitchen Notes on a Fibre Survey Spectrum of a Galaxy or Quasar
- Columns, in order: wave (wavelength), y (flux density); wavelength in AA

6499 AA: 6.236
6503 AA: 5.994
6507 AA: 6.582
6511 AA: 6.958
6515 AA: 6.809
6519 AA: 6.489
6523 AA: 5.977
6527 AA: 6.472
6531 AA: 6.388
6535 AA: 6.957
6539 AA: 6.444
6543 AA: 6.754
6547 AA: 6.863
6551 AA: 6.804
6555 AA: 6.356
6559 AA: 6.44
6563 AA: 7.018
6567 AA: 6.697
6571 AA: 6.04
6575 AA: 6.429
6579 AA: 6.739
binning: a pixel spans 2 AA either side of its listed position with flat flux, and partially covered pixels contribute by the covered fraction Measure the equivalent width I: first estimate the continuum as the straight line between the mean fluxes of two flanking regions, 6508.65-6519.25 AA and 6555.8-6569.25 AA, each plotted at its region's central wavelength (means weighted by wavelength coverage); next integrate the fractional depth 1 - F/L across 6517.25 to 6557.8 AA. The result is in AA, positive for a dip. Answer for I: 1.1 AA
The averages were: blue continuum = 6.79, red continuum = 6.67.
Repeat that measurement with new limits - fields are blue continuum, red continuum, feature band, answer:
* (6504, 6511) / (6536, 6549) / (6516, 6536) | 0.63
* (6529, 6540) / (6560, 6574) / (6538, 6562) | -0.17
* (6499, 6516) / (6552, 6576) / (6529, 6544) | -0.24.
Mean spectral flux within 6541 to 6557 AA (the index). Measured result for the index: 6.69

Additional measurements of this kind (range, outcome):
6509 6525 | 6.56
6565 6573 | 6.37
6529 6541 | 6.6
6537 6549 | 6.69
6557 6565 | 6.73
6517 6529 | 6.31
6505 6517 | 6.78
